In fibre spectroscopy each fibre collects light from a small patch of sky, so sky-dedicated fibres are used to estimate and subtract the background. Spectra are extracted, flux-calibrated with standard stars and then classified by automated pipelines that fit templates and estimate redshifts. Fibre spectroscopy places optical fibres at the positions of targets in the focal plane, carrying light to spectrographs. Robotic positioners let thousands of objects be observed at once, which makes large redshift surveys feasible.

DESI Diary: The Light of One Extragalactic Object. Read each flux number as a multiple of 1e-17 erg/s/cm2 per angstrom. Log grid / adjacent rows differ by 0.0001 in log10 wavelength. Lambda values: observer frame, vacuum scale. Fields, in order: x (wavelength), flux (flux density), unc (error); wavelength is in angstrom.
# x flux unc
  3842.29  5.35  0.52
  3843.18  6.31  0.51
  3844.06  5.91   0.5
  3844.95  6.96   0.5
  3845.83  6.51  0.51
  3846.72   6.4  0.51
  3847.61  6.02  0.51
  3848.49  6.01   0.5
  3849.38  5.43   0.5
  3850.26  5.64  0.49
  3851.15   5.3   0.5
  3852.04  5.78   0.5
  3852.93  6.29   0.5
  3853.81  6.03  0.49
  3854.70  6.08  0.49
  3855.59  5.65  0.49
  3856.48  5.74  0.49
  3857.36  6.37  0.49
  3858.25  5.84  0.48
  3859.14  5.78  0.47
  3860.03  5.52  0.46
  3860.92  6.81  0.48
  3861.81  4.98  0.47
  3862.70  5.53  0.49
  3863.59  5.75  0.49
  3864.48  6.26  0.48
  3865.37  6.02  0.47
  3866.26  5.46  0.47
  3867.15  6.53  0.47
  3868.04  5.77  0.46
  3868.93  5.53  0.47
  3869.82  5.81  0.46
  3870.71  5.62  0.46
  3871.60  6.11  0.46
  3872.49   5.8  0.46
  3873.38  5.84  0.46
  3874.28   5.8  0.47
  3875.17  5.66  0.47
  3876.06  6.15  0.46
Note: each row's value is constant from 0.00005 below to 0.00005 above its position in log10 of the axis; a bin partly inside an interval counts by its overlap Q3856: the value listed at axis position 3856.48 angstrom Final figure 5.74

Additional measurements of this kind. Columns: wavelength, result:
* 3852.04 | 5.78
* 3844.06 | 5.91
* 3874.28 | 5.8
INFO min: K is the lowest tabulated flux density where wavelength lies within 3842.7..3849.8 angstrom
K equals 5.43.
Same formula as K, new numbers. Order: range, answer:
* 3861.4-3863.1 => 4.98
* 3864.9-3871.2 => 5.46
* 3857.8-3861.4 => 5.52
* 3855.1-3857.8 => 5.65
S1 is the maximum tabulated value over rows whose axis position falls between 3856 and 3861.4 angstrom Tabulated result 6.81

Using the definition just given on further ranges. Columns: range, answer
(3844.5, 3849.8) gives 6.96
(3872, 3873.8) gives 5.84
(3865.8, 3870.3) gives 6.53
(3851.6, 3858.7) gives 6.37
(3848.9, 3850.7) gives 5.64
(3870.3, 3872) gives 6.11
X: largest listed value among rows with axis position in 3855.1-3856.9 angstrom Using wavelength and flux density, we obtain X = 5.74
